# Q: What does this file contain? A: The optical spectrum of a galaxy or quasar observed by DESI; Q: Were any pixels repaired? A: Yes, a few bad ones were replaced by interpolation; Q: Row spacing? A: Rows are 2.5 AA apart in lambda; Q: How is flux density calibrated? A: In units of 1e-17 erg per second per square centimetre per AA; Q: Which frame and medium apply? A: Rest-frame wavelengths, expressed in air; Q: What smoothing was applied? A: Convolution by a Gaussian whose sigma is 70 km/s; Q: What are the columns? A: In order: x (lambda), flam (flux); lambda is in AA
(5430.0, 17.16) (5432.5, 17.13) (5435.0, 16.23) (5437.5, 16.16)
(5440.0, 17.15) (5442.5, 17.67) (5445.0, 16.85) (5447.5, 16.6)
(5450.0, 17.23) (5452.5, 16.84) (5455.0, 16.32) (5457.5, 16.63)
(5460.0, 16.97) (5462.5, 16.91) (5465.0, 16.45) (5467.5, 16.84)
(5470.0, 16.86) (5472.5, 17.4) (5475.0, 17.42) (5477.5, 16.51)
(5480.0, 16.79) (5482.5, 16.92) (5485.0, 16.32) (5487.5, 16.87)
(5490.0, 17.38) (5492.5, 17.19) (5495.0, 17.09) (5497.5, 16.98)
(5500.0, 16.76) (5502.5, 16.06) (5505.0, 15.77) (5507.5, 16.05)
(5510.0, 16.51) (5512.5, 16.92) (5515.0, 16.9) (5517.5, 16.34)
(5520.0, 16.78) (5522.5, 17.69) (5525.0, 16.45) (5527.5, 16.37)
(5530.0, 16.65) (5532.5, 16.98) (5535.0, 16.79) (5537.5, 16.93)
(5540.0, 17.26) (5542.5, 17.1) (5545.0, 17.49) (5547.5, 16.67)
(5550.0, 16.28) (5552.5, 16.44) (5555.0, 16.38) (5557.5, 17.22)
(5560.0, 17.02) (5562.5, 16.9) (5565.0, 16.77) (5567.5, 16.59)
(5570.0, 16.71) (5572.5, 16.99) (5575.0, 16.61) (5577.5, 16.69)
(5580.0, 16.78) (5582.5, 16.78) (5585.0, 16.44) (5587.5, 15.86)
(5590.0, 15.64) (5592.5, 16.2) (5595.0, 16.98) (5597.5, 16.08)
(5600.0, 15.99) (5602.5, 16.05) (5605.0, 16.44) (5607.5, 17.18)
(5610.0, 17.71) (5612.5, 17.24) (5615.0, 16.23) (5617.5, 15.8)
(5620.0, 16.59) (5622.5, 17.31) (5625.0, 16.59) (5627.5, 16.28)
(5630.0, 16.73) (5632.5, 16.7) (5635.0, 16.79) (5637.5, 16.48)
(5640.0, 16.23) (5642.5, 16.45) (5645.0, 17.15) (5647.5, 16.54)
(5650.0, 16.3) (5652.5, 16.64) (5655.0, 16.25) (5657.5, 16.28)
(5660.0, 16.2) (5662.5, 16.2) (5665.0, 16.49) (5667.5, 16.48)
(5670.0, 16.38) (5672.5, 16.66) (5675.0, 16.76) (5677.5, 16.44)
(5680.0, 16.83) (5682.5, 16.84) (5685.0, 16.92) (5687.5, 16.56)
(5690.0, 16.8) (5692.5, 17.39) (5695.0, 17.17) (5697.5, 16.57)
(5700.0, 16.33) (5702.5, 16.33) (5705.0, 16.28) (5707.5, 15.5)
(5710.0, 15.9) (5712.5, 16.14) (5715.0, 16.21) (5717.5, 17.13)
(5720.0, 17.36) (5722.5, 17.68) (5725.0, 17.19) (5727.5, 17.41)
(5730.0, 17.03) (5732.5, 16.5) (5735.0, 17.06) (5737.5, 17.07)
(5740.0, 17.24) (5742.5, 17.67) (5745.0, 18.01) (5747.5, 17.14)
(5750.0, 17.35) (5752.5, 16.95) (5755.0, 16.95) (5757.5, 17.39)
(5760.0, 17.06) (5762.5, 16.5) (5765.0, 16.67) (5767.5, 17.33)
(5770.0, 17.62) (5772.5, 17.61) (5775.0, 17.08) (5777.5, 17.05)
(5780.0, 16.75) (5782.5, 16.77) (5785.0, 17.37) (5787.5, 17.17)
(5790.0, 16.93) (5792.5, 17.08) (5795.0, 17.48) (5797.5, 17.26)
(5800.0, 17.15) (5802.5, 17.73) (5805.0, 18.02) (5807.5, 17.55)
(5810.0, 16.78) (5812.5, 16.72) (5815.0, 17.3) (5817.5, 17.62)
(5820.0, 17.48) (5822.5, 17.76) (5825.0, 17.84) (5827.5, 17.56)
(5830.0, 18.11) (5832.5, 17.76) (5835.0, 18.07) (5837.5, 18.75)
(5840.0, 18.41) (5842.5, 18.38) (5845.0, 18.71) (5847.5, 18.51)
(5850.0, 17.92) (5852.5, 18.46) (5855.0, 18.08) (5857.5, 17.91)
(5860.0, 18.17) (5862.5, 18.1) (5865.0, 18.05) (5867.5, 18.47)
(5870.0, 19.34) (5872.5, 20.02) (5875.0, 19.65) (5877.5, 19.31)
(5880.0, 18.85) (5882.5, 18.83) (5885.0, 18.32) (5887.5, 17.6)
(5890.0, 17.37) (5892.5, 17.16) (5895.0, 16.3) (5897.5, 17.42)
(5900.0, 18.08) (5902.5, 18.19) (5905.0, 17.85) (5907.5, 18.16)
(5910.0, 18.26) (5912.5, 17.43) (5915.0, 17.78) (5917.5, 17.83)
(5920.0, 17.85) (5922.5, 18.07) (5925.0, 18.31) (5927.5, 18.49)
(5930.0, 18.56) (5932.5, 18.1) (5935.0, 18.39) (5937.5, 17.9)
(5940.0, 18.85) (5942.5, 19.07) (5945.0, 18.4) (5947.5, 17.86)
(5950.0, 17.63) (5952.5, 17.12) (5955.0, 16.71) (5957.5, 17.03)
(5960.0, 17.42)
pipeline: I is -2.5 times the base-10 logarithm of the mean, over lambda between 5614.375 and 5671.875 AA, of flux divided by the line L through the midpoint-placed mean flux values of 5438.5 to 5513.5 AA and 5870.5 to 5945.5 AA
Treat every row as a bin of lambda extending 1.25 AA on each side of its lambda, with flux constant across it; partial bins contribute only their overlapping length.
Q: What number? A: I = 0.06 mag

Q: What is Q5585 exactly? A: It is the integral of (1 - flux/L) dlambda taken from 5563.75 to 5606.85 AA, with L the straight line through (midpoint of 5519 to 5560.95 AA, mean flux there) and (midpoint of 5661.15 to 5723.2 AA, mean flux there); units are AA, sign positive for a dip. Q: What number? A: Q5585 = 0.8 AA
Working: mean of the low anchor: 16.9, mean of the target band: 16.5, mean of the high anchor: 16.6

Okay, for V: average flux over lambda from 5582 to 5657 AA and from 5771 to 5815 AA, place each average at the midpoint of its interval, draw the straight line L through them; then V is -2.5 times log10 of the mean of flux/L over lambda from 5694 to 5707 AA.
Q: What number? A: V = 0.02 mag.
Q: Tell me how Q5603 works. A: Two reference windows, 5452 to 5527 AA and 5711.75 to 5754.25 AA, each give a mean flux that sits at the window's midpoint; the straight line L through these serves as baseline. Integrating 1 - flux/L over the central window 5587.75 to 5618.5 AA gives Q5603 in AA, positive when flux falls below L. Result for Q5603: 0.9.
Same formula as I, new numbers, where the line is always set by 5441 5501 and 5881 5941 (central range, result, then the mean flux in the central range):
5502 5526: 0.03 mag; 16.6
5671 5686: 0.04 mag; 16.7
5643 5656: 0.05 mag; 16.6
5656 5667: 0.07 mag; 16.3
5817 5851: -0.02 mag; 18.1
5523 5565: 0.02 mag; 16.8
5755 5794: 0.03 mag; 17.1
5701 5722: 0.07 mag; 16.4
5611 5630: 0.04 mag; 16.6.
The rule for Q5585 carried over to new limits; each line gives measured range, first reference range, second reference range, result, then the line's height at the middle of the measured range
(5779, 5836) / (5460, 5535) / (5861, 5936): 1.5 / 17.9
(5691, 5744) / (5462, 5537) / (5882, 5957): 1.6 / 17.4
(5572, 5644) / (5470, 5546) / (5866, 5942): 2.7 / 17.2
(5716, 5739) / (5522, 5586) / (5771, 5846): 0.2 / 17.3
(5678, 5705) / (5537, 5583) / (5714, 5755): 0.6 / 17.1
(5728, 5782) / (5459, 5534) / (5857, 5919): 1.7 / 17.7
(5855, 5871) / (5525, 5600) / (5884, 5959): -0.6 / 17.7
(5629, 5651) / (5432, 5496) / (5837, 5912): 1.1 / 17.5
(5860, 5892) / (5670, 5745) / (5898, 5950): -1.4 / 17.9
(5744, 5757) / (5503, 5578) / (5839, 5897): 0.4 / 17.8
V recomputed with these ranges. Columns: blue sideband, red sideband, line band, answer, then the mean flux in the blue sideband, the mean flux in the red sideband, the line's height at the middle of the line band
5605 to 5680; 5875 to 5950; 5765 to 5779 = 0.00 mag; 16.6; 18.1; 17.3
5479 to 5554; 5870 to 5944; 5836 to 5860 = -0.02 mag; 16.8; 18.2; 18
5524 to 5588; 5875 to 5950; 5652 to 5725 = 0.04 mag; 16.7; 18.1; 17.3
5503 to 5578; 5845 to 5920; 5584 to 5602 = 0.05 mag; 16.7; 18.2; 17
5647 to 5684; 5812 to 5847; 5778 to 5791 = 0.03 mag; 16.5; 17.9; 17.5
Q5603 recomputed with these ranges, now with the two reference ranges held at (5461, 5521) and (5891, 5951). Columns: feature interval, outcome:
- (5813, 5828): 0.13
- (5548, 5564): 0.22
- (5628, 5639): 0.34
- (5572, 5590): 0.53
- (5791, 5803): 0.22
